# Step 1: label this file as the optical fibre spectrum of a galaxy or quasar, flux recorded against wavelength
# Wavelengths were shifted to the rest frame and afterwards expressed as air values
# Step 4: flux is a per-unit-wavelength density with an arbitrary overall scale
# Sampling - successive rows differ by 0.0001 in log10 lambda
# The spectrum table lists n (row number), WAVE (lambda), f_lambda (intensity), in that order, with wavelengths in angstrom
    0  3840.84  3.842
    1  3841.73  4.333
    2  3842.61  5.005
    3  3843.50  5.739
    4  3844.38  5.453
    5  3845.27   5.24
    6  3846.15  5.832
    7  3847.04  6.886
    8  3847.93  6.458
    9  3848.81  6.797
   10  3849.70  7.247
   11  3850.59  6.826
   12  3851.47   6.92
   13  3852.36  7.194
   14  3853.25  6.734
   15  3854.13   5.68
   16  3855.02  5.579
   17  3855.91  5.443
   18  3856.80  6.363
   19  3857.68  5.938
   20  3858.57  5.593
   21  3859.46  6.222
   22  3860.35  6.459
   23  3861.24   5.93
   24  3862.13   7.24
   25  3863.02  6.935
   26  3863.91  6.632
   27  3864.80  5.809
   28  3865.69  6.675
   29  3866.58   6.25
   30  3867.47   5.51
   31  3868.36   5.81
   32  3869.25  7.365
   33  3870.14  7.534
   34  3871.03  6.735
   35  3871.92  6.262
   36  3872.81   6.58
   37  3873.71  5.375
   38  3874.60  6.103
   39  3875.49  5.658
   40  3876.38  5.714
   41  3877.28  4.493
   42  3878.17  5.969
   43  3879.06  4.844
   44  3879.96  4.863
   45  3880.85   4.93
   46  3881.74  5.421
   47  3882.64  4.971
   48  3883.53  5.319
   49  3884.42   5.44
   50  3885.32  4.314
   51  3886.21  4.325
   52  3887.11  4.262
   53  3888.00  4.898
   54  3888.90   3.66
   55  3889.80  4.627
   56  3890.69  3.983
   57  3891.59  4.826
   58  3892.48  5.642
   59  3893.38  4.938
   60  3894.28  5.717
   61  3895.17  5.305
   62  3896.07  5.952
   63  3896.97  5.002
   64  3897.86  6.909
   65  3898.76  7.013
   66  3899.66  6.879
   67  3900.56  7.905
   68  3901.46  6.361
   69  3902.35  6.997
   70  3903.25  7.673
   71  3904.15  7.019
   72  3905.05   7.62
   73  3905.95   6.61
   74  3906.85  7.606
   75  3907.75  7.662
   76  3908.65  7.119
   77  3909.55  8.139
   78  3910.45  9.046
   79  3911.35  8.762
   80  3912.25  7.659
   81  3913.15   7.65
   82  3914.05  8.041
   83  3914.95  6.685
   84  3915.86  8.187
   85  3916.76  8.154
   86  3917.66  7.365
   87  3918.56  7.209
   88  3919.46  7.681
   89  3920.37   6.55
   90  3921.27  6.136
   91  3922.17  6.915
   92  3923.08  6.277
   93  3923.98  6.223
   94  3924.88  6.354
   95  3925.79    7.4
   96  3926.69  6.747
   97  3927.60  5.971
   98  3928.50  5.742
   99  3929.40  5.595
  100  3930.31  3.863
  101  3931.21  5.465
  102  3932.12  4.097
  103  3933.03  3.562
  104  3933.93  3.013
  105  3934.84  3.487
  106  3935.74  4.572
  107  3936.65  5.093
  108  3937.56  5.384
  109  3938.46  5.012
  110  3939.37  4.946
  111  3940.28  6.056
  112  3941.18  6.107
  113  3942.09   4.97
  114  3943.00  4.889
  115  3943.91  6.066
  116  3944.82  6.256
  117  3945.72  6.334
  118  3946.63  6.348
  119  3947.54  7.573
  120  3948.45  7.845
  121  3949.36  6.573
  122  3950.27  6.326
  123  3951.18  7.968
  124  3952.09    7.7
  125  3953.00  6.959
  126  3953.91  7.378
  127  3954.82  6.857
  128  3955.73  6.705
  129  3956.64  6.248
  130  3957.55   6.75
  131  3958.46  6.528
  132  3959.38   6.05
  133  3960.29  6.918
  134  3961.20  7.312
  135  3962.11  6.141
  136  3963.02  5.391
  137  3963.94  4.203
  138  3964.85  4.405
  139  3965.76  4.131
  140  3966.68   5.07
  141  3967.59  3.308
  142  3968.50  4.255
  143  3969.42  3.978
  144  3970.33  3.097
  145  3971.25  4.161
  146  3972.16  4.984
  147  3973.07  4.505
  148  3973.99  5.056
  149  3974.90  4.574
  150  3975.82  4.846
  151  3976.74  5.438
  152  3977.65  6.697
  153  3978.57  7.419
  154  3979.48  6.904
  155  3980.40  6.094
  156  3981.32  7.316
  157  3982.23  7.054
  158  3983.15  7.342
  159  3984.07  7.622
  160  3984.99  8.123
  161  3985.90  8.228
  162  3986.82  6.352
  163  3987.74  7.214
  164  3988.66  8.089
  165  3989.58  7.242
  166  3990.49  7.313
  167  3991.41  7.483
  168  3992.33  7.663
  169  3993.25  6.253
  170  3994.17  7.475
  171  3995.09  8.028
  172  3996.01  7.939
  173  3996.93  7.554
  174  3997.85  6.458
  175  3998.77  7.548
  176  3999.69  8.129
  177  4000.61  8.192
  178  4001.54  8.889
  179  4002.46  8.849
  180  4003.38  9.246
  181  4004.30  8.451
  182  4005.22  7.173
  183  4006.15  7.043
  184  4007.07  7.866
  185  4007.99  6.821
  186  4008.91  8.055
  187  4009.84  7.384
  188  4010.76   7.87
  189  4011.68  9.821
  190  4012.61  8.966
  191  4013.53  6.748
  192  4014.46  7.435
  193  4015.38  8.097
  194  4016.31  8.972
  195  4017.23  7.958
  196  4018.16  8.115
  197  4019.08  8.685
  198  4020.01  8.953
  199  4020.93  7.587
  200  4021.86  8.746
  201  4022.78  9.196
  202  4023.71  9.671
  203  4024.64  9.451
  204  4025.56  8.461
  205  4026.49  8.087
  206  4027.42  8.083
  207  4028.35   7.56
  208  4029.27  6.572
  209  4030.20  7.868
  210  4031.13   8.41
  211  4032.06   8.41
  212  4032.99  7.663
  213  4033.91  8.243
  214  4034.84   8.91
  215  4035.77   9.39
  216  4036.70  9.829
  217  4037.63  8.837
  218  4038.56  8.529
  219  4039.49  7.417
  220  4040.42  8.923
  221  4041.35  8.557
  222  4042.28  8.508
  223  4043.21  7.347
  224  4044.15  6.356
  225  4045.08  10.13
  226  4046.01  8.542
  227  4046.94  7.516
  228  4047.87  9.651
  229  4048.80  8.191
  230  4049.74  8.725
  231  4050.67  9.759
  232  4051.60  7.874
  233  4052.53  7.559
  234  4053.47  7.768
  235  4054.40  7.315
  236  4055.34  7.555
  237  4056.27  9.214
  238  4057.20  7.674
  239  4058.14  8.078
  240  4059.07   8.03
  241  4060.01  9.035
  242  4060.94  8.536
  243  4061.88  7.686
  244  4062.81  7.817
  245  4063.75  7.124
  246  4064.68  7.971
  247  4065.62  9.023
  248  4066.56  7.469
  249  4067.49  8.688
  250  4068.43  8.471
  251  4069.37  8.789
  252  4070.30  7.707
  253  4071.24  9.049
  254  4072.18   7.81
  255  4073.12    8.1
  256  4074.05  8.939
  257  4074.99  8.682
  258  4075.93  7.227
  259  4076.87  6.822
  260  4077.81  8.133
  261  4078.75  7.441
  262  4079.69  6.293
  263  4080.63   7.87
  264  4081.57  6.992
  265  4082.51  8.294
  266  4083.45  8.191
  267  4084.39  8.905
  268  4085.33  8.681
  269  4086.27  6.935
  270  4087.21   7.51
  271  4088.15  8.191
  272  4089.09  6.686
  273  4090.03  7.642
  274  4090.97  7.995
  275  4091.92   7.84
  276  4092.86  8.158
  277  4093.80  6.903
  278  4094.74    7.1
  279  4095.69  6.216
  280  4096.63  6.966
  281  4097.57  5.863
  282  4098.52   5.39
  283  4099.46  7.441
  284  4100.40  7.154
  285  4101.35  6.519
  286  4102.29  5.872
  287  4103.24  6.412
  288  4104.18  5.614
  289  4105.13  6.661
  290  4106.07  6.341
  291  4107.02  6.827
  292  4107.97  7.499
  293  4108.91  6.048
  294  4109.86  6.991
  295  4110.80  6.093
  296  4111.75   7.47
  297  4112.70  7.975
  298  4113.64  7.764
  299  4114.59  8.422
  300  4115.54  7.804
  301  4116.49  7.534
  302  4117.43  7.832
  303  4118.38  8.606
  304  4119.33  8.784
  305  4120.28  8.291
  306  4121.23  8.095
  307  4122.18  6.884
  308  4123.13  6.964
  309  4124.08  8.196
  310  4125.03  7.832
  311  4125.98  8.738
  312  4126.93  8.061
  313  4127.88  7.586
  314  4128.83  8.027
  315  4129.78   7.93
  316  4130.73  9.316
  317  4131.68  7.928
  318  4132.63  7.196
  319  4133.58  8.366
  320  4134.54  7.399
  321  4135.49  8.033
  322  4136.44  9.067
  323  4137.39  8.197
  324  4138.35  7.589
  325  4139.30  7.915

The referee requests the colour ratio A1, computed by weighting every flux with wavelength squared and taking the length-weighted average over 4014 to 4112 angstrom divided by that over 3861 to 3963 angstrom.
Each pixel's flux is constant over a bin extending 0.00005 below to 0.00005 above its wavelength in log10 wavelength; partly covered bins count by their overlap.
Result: 1.37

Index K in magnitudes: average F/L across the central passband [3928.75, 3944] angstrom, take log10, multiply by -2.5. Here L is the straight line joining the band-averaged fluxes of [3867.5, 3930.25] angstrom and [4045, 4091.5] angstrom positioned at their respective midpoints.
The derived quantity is 0.36 mag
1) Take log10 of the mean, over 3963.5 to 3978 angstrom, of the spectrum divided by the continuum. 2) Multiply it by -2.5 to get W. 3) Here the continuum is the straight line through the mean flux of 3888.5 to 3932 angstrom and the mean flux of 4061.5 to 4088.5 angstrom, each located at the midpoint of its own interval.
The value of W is 0.49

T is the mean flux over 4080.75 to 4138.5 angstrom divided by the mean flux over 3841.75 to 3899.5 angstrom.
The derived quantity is 1.30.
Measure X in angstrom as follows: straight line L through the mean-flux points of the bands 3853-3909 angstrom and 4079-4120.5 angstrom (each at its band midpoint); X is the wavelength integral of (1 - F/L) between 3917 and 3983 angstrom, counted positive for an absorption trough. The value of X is 5.6 angstrom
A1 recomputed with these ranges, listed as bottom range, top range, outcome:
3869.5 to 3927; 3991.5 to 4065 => 1.38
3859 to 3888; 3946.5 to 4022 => 1.27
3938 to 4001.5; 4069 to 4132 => 1.26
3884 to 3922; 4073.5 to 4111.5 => 1.21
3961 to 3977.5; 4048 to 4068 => 1.81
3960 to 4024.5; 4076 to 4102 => 1.09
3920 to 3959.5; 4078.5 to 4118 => 1.30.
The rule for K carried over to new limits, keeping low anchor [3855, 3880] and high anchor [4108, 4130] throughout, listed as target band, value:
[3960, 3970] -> 0.331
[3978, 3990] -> -0.069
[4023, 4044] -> -0.168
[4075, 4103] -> 0.034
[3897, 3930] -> -0.118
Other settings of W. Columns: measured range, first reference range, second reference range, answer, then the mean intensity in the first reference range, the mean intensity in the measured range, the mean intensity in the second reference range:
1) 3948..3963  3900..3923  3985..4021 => 0.12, 7.45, 6.85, 7.86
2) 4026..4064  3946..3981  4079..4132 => -0.21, 5.87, 8.23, 7.43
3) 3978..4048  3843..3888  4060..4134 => -0.14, 5.94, 8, 7.61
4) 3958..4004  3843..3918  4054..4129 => 0.07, 6.25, 6.47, 7.61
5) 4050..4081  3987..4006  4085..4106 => -0.12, 7.73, 8.05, 6.97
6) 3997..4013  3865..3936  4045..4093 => -0.10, 6.1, 8.03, 8.06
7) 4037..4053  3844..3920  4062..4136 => -0.16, 6.29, 8.39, 7.6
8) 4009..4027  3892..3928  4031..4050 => -0.03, 6.98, 8.42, 8.48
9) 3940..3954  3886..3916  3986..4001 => 0.06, 6.49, 6.57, 7.45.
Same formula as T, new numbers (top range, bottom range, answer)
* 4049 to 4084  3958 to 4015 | 1.20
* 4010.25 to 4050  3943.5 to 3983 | 1.41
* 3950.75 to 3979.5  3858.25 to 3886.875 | 0.97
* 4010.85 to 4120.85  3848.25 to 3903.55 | 1.34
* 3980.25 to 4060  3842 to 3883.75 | 1.33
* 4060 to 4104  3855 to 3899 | 1.34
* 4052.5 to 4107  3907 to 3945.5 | 1.21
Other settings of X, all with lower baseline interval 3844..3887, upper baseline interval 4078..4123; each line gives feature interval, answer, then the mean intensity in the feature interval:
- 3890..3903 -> 0.4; 5.96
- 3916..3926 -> -1.1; 6.96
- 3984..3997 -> -1.6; 7.5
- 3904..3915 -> -2.6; 7.72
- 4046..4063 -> -2.9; 8.24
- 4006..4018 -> -2.0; 7.95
